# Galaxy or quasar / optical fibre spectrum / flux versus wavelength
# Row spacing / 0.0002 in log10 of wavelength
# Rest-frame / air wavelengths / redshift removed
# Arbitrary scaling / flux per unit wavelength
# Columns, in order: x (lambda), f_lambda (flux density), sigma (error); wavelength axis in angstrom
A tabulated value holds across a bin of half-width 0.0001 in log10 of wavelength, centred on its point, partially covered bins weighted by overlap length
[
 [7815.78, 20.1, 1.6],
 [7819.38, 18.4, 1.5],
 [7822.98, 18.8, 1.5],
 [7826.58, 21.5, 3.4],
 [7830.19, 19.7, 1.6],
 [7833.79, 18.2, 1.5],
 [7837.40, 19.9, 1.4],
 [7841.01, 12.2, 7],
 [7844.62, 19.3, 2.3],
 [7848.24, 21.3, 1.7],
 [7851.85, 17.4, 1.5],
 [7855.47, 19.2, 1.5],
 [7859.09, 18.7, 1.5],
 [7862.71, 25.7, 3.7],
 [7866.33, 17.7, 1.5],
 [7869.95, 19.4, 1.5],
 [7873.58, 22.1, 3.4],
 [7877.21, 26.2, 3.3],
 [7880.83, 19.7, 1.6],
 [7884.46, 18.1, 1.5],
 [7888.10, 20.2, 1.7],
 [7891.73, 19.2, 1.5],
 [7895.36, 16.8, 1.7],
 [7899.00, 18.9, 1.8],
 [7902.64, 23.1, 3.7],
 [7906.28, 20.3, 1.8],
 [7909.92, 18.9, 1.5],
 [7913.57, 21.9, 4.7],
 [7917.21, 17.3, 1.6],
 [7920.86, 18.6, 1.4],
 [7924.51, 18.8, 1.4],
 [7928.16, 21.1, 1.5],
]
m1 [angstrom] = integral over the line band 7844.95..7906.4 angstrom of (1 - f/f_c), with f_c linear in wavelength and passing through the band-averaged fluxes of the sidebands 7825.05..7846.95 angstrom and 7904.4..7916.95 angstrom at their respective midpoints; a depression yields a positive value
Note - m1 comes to -2.95 angstrom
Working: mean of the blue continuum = 18.5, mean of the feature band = 20.2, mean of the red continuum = 20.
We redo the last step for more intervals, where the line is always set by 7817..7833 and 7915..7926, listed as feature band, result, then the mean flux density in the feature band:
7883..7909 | -1.2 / 19.5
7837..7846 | 1.3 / 16.6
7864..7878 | -1.6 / 21.2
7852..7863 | -0.5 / 20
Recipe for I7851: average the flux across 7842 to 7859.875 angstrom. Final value 18.9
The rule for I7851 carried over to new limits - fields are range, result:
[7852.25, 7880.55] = 21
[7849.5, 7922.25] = 20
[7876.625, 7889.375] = 20.6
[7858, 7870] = 20.6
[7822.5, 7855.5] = 18.7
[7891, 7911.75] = 19.5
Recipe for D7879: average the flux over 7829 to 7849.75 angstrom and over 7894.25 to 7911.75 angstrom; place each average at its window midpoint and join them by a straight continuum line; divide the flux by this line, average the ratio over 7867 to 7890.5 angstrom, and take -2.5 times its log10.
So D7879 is -0.08 mag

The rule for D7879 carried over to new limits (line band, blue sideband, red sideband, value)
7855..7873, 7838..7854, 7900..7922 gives -0.110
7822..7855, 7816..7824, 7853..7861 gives 0.010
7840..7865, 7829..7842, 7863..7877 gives 0.009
